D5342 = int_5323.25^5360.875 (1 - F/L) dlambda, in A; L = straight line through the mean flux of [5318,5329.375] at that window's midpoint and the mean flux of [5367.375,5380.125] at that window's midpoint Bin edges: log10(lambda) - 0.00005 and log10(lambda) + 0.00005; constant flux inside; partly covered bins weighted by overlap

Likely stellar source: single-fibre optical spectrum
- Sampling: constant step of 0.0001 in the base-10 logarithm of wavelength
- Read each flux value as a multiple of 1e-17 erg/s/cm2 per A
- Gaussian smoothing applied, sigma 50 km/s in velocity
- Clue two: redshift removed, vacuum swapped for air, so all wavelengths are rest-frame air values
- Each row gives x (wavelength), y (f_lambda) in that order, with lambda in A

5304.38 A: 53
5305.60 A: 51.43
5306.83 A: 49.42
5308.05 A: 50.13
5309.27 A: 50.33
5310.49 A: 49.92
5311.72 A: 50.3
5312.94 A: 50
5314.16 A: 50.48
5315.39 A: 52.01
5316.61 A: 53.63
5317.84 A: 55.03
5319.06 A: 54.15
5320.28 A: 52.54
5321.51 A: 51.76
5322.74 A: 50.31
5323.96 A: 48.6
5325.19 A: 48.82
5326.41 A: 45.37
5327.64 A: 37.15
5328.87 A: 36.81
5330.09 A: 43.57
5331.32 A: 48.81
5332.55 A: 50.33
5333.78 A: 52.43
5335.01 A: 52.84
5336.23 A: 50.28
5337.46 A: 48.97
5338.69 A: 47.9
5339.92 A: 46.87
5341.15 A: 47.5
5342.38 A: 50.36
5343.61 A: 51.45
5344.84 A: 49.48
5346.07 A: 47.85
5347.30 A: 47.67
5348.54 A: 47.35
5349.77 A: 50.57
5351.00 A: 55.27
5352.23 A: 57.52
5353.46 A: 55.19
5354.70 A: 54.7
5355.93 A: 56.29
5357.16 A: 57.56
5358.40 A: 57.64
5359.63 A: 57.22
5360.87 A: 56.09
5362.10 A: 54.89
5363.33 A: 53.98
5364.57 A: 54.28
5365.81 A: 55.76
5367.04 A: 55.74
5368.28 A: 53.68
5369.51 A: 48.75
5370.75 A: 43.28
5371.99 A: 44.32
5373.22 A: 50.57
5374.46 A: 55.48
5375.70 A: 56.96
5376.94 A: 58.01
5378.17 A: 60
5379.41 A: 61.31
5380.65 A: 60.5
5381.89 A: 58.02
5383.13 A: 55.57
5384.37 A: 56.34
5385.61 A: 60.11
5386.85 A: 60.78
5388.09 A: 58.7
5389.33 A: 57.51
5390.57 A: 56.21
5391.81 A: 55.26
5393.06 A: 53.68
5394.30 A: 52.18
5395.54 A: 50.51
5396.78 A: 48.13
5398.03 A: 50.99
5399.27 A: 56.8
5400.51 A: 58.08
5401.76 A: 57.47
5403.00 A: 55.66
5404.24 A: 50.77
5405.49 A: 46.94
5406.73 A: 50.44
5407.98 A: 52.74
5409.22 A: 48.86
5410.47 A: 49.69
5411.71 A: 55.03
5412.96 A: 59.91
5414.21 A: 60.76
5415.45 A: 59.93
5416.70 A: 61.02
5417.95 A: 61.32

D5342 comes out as -0.27 A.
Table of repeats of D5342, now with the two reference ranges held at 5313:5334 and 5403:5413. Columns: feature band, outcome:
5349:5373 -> -1.76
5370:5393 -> -2.36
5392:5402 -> -0.42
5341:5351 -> 0.02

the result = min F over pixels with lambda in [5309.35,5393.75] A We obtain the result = 36.81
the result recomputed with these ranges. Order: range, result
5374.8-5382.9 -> 56.96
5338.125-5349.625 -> 46.87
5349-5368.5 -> 50.57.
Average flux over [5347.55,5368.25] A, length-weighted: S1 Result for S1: 54.8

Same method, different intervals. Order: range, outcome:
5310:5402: 52.6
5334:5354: 50.5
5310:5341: 49.1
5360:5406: 54.7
